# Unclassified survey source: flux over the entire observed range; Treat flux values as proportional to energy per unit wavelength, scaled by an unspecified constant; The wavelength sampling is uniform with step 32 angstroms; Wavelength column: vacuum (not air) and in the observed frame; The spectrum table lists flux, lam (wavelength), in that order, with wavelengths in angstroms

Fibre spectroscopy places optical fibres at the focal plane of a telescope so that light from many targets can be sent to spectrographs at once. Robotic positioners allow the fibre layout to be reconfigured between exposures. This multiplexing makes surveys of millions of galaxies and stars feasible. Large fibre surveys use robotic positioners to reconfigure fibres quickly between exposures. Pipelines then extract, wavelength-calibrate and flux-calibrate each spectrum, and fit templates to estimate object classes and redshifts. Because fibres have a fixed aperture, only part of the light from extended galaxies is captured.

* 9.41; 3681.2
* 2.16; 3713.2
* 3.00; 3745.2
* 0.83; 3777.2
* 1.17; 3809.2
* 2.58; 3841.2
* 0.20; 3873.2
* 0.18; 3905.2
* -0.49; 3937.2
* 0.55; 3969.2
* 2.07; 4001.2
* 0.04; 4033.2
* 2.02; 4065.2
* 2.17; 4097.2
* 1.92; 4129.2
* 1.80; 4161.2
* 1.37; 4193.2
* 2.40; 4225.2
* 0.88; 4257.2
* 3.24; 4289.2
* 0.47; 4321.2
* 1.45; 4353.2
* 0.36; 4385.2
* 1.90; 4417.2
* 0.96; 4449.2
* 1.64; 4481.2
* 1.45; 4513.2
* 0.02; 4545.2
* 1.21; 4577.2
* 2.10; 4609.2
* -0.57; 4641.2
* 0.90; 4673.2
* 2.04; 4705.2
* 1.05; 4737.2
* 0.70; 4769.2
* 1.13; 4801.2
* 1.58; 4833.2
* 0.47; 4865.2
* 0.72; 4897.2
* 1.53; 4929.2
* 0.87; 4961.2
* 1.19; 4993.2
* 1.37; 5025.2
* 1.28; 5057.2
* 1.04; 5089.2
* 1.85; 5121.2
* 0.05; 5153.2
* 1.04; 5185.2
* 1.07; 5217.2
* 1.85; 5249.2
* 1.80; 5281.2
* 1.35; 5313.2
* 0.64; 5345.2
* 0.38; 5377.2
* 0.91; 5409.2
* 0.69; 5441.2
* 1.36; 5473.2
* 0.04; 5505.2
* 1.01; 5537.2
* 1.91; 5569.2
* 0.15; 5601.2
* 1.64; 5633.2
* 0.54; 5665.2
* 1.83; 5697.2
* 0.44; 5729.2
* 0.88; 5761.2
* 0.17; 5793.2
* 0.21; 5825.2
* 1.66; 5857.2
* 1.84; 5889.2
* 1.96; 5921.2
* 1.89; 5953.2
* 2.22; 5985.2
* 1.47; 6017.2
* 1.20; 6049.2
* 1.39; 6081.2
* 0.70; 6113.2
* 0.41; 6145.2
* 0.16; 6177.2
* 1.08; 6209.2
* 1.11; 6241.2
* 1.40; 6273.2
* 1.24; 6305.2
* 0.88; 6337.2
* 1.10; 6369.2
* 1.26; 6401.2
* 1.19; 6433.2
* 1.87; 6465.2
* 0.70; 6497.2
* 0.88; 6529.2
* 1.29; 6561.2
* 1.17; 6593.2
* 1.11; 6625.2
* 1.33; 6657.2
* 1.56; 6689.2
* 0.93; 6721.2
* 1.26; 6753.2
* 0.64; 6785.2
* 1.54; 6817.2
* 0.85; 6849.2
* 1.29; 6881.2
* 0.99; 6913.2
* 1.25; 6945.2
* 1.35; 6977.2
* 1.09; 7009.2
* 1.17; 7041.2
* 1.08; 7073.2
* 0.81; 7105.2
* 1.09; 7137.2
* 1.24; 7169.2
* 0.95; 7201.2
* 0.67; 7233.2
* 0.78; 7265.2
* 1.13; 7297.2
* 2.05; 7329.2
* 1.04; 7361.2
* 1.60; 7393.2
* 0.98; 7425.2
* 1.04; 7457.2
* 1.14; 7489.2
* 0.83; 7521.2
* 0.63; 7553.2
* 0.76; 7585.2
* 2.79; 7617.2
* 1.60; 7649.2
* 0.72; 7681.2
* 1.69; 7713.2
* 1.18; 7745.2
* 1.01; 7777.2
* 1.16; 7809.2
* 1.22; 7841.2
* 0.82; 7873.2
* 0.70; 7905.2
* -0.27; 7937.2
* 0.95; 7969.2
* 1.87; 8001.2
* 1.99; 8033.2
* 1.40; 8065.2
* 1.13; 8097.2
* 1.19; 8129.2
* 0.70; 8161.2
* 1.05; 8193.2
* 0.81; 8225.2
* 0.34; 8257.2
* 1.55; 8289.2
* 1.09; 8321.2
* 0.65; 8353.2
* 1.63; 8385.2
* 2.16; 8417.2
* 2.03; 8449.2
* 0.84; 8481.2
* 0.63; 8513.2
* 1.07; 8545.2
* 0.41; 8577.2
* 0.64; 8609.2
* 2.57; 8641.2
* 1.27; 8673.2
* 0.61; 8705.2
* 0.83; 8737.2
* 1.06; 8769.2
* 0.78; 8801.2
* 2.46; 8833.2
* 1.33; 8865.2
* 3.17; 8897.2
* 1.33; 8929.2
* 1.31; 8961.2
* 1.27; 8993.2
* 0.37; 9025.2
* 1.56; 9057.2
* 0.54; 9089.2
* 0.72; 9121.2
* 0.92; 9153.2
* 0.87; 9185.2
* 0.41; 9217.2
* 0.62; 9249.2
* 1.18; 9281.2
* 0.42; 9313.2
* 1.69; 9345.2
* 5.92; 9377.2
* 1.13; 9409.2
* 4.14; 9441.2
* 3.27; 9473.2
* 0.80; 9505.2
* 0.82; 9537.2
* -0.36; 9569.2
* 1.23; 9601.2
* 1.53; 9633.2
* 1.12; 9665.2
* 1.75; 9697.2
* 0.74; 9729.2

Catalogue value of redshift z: 0.194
